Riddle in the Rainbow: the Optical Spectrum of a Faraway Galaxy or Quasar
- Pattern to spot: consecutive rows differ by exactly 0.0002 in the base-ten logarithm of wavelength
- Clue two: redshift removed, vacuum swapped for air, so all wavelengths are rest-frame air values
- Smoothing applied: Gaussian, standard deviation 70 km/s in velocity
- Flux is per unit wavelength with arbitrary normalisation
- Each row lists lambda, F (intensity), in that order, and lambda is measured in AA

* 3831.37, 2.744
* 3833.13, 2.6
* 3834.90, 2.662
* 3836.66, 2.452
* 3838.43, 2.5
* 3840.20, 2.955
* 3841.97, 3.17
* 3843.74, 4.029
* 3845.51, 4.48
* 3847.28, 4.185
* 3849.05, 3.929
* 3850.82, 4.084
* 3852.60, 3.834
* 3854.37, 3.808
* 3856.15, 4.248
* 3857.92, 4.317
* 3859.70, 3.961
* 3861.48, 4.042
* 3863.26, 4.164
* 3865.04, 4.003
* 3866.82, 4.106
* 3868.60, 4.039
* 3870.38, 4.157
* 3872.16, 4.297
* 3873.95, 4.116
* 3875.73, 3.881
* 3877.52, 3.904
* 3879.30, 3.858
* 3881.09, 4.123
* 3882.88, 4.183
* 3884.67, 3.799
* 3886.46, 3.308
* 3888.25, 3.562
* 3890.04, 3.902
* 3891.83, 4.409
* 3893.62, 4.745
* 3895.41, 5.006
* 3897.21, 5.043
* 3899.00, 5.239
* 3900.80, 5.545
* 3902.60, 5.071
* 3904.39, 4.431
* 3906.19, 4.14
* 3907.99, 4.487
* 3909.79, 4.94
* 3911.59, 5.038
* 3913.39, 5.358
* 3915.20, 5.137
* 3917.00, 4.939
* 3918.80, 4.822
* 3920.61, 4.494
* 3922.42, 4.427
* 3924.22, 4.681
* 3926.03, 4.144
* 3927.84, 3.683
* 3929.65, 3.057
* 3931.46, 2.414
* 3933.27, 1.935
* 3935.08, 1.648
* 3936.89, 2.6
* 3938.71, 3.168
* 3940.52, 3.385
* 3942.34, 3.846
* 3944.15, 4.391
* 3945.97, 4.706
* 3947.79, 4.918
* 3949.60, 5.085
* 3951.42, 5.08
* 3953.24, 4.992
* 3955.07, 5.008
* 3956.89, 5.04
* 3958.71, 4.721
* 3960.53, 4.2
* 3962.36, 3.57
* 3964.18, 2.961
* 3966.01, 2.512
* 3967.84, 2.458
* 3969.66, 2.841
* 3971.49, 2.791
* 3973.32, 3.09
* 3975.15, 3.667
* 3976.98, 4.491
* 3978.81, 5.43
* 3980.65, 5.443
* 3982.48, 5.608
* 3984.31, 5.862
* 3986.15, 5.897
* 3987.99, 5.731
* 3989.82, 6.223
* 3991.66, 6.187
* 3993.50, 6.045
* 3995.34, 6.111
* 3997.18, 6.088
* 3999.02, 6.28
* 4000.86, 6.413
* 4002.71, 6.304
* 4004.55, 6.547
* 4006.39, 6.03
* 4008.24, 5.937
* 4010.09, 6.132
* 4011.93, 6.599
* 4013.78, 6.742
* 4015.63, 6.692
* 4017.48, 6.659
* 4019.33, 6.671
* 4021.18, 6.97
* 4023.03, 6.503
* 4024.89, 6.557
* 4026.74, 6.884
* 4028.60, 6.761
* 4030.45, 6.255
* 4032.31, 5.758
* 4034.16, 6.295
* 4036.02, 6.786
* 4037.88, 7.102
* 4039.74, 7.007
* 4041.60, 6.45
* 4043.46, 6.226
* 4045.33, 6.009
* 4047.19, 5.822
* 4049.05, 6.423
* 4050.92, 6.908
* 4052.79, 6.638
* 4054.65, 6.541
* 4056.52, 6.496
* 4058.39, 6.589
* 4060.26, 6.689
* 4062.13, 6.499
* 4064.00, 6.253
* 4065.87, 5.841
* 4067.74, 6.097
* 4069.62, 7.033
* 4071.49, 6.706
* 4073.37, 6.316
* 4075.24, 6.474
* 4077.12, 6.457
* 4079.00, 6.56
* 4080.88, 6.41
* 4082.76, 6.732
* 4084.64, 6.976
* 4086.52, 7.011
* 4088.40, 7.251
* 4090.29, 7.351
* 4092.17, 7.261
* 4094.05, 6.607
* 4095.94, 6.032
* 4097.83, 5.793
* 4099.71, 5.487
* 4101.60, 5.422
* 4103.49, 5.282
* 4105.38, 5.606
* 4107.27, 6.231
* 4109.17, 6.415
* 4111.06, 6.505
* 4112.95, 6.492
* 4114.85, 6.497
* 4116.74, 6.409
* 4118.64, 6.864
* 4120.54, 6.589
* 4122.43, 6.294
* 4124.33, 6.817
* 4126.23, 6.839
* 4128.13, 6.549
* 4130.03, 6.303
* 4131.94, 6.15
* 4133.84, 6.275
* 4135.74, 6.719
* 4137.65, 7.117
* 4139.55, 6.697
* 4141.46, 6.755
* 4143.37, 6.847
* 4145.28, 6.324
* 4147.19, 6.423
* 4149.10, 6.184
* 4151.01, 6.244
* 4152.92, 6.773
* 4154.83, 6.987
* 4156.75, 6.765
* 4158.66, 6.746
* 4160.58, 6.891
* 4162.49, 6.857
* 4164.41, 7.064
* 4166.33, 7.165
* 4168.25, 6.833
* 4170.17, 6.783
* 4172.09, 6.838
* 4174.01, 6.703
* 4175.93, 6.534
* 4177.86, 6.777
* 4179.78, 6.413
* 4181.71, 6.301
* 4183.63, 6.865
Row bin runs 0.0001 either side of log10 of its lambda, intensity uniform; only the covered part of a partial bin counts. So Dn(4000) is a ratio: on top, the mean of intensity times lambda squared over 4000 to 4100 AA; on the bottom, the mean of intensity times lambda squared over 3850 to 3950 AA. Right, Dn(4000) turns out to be 1.69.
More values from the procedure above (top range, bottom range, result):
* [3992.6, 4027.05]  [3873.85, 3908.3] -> 1.57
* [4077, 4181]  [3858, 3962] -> 1.73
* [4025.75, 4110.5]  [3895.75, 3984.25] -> 1.63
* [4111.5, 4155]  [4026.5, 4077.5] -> 1.06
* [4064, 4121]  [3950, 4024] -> 1.27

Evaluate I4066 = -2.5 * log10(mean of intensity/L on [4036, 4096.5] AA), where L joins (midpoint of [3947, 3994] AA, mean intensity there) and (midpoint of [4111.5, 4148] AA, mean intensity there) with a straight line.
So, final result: -0.142 mag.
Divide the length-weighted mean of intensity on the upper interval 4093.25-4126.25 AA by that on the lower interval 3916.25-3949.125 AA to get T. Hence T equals 1.7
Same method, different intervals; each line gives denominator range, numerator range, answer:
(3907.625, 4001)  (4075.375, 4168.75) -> 1.47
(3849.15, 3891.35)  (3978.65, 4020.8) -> 1.55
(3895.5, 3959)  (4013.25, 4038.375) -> 1.52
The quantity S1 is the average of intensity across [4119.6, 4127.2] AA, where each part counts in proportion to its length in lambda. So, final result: 6.64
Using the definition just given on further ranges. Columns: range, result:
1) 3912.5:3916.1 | 5.24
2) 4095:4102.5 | 5.69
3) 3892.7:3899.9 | 5.01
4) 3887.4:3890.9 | 3.73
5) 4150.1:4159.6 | 6.71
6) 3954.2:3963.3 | 4.5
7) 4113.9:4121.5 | 6.59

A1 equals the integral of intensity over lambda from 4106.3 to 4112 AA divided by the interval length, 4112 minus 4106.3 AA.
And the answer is 6.38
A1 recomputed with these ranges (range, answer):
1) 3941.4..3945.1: 4.12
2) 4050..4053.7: 6.77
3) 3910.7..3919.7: 5.06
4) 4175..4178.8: 6.64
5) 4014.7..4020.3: 6.68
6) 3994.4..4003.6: 6.24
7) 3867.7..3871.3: 4.11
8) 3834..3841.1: 2.64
